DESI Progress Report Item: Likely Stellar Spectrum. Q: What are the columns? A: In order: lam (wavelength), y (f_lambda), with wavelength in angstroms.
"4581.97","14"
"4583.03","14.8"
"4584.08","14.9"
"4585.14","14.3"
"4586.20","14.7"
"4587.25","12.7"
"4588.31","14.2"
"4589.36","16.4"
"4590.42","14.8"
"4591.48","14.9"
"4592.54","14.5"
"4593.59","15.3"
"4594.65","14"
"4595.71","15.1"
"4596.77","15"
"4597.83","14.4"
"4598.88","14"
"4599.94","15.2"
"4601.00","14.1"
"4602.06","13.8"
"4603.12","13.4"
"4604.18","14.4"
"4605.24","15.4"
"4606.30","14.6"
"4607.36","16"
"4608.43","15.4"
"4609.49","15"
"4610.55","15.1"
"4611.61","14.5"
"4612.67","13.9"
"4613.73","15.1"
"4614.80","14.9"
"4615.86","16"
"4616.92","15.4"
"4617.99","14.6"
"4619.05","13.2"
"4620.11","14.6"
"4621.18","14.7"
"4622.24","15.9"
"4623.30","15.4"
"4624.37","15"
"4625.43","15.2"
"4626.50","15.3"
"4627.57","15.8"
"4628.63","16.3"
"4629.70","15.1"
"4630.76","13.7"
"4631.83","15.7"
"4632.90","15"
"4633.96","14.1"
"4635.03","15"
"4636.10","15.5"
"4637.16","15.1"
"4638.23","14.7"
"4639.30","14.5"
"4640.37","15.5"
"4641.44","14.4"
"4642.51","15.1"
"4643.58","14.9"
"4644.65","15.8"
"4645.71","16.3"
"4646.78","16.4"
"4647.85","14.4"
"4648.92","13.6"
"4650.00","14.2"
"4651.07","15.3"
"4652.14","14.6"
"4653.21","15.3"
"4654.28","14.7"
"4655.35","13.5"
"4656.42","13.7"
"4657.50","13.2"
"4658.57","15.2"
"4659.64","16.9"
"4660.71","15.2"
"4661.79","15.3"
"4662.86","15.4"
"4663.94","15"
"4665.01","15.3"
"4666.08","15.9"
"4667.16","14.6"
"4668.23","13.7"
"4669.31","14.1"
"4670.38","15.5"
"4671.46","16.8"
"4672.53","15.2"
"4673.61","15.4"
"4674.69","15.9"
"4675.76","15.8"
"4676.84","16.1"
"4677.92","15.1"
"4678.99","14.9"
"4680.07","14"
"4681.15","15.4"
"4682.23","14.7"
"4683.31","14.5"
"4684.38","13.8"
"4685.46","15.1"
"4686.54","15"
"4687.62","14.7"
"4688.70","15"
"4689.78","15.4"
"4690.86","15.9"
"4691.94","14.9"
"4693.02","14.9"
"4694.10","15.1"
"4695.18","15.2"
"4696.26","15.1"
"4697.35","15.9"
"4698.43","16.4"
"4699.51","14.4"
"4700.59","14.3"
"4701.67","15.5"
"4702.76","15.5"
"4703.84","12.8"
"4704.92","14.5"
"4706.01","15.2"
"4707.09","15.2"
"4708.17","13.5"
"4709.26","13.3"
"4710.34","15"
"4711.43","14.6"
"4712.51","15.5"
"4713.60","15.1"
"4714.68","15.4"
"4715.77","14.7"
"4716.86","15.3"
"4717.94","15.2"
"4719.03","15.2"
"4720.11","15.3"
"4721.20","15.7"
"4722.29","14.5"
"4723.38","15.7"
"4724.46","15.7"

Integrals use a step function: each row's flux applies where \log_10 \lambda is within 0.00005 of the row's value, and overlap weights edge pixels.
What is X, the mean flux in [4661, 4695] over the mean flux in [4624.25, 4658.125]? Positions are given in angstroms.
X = 1.0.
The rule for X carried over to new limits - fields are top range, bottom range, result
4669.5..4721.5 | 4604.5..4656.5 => 1.01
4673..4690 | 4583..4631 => 1.02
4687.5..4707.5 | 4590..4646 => 1.01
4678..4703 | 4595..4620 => 1.02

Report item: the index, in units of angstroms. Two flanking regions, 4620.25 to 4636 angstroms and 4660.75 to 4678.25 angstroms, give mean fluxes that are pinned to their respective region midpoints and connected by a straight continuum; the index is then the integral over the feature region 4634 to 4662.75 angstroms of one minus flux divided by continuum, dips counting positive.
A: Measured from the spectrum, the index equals 0.57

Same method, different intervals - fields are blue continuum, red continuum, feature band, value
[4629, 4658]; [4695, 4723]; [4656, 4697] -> -0.60 angstroms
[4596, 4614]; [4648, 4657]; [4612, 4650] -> -1.38 angstroms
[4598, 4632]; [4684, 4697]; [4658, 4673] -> -0.31 angstroms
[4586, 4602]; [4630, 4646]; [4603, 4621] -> -0.07 angstroms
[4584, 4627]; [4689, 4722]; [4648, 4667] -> 0.07 angstroms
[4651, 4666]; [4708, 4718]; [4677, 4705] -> -0.20 angstroms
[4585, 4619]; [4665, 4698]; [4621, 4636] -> -0.34 angstroms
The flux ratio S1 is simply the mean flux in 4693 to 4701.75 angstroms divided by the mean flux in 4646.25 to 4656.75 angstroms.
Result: 1.04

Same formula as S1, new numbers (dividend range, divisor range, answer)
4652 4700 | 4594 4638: 1.01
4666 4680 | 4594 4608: 1.05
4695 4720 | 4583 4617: 1.01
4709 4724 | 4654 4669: 1.02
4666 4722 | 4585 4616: 1.02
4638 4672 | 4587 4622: 1.02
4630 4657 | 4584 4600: 1.01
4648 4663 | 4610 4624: 0.99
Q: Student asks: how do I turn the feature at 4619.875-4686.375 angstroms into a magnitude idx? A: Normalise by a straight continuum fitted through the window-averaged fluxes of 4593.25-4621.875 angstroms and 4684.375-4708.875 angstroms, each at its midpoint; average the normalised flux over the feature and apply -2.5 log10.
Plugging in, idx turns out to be -0.02 mag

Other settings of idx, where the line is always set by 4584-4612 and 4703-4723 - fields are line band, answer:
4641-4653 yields -0.02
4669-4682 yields -0.04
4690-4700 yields -0.04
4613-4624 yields -0.02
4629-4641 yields -0.01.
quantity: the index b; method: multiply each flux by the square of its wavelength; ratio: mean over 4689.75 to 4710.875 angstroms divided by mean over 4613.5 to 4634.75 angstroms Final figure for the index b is 1.02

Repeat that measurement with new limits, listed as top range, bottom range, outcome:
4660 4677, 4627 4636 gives 1.03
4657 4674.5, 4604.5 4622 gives 1.04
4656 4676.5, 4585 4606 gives 1.08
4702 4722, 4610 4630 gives 1.03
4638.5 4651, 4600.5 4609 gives 1.04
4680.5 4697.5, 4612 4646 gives 1.02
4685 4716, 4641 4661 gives 1.02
